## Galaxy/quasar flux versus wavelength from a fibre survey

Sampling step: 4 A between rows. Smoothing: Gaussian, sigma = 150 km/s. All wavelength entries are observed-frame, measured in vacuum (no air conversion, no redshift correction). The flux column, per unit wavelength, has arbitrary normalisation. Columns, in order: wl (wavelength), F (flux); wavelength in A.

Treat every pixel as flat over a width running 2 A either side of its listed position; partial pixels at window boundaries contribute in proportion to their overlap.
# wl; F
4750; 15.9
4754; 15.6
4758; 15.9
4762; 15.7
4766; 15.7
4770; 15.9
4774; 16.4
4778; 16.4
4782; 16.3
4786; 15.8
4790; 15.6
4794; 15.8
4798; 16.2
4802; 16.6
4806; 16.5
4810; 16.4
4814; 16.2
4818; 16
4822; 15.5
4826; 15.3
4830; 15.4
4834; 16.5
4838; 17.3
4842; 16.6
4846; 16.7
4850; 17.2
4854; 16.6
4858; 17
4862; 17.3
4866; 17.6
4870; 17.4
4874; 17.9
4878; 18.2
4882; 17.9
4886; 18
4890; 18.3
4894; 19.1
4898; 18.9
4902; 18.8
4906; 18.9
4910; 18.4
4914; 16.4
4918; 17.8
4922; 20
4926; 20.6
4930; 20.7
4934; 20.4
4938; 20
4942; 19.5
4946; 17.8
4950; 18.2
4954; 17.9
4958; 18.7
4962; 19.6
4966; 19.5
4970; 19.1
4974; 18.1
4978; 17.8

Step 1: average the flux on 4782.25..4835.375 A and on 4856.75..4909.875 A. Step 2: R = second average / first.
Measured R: 1.1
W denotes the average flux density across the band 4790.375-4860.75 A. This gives 16.3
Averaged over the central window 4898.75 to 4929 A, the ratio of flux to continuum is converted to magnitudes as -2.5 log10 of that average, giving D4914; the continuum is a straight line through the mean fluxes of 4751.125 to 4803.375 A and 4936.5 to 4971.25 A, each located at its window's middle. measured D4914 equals -0.03 mag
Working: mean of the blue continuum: 16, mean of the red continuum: 18.9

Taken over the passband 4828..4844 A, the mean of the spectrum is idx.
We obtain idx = 16.5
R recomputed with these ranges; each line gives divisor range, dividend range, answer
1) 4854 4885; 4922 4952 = 1.12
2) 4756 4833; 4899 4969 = 1.19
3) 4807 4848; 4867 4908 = 1.13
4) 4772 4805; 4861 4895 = 1.11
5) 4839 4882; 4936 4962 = 1.09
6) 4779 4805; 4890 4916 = 1.14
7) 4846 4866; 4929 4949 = 1.15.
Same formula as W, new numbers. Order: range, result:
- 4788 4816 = 16.2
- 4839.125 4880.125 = 17.3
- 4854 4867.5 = 17.2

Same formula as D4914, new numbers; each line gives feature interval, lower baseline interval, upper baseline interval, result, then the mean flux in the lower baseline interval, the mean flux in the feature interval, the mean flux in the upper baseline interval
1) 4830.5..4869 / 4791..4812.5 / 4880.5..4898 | 0.03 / 16.3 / 16.9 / 18.4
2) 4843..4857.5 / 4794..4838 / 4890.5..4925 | 0.01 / 16.1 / 16.8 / 18.6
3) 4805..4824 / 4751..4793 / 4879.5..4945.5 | 0.05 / 15.9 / 16.1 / 18.9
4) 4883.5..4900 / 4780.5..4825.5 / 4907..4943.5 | -0.01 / 16.1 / 18.6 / 19.3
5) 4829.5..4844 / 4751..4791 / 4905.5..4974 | 0.04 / 15.9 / 16.6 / 19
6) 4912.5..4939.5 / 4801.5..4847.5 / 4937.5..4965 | -0.07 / 16.2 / 19.5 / 18.8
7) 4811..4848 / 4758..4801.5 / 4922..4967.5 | 0.06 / 16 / 16.2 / 19.4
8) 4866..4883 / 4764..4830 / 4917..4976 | -0.01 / 16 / 17.8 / 19.2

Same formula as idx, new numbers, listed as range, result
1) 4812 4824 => 15.9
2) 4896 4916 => 18.3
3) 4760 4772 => 15.8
